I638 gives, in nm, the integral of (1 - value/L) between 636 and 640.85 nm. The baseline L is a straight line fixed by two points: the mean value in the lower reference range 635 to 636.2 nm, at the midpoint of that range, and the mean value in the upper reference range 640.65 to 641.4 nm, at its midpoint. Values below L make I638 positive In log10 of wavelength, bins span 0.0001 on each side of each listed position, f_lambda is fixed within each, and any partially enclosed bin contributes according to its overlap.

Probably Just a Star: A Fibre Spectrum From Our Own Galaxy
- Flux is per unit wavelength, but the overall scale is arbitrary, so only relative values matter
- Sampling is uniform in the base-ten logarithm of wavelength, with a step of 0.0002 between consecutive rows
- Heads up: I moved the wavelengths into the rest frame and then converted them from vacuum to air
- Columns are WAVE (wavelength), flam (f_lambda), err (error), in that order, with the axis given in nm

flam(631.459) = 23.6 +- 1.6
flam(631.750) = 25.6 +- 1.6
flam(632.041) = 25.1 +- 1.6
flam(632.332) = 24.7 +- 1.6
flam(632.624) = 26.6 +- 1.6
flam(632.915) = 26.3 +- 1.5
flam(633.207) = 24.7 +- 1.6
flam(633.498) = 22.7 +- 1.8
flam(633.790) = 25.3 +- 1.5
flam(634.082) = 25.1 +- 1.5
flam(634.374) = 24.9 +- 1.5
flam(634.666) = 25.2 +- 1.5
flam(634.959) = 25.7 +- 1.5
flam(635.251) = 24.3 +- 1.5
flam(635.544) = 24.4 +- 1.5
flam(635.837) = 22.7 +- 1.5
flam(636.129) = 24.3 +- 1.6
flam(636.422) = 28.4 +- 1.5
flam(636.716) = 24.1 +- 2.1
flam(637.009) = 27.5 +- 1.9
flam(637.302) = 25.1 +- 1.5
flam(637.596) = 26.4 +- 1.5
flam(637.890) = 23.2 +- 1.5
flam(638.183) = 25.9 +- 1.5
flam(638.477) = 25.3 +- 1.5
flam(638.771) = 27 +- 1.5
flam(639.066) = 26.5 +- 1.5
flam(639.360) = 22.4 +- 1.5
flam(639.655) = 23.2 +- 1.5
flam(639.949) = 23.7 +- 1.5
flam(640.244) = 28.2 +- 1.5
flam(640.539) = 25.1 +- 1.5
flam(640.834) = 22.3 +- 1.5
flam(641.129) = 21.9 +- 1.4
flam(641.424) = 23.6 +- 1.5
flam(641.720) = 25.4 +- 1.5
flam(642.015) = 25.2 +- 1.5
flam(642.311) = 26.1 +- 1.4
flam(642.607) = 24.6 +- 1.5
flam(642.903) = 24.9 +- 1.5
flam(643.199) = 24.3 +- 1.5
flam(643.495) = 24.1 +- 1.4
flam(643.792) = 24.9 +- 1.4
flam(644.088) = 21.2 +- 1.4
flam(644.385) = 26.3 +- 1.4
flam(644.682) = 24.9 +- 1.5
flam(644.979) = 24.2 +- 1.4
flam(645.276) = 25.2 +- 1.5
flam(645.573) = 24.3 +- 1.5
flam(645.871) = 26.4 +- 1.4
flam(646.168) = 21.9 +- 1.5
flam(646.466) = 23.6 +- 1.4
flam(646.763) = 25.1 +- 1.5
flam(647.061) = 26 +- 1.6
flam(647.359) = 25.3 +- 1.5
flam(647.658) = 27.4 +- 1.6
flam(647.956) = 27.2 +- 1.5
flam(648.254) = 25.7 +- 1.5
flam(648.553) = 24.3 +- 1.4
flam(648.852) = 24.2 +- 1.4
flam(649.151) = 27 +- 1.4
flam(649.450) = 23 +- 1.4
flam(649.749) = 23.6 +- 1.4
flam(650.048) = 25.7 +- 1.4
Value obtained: -0.42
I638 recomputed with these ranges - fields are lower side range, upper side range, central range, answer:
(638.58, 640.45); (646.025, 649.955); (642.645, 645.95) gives 0.063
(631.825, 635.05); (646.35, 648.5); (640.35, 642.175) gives 0.103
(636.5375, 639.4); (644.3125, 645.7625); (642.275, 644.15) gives 0.056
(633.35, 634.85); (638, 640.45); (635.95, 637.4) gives -0.051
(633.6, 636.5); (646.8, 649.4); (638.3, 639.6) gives 0.000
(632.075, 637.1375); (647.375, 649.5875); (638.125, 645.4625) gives 0.199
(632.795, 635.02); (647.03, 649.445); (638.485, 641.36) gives 0.087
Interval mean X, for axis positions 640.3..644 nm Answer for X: 24.4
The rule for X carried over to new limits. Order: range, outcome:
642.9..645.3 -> 24.4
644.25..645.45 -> 25.1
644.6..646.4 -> 24.4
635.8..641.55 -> 24.9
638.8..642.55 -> 24.5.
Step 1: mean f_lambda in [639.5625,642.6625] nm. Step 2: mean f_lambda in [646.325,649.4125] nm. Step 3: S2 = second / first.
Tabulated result 1.0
